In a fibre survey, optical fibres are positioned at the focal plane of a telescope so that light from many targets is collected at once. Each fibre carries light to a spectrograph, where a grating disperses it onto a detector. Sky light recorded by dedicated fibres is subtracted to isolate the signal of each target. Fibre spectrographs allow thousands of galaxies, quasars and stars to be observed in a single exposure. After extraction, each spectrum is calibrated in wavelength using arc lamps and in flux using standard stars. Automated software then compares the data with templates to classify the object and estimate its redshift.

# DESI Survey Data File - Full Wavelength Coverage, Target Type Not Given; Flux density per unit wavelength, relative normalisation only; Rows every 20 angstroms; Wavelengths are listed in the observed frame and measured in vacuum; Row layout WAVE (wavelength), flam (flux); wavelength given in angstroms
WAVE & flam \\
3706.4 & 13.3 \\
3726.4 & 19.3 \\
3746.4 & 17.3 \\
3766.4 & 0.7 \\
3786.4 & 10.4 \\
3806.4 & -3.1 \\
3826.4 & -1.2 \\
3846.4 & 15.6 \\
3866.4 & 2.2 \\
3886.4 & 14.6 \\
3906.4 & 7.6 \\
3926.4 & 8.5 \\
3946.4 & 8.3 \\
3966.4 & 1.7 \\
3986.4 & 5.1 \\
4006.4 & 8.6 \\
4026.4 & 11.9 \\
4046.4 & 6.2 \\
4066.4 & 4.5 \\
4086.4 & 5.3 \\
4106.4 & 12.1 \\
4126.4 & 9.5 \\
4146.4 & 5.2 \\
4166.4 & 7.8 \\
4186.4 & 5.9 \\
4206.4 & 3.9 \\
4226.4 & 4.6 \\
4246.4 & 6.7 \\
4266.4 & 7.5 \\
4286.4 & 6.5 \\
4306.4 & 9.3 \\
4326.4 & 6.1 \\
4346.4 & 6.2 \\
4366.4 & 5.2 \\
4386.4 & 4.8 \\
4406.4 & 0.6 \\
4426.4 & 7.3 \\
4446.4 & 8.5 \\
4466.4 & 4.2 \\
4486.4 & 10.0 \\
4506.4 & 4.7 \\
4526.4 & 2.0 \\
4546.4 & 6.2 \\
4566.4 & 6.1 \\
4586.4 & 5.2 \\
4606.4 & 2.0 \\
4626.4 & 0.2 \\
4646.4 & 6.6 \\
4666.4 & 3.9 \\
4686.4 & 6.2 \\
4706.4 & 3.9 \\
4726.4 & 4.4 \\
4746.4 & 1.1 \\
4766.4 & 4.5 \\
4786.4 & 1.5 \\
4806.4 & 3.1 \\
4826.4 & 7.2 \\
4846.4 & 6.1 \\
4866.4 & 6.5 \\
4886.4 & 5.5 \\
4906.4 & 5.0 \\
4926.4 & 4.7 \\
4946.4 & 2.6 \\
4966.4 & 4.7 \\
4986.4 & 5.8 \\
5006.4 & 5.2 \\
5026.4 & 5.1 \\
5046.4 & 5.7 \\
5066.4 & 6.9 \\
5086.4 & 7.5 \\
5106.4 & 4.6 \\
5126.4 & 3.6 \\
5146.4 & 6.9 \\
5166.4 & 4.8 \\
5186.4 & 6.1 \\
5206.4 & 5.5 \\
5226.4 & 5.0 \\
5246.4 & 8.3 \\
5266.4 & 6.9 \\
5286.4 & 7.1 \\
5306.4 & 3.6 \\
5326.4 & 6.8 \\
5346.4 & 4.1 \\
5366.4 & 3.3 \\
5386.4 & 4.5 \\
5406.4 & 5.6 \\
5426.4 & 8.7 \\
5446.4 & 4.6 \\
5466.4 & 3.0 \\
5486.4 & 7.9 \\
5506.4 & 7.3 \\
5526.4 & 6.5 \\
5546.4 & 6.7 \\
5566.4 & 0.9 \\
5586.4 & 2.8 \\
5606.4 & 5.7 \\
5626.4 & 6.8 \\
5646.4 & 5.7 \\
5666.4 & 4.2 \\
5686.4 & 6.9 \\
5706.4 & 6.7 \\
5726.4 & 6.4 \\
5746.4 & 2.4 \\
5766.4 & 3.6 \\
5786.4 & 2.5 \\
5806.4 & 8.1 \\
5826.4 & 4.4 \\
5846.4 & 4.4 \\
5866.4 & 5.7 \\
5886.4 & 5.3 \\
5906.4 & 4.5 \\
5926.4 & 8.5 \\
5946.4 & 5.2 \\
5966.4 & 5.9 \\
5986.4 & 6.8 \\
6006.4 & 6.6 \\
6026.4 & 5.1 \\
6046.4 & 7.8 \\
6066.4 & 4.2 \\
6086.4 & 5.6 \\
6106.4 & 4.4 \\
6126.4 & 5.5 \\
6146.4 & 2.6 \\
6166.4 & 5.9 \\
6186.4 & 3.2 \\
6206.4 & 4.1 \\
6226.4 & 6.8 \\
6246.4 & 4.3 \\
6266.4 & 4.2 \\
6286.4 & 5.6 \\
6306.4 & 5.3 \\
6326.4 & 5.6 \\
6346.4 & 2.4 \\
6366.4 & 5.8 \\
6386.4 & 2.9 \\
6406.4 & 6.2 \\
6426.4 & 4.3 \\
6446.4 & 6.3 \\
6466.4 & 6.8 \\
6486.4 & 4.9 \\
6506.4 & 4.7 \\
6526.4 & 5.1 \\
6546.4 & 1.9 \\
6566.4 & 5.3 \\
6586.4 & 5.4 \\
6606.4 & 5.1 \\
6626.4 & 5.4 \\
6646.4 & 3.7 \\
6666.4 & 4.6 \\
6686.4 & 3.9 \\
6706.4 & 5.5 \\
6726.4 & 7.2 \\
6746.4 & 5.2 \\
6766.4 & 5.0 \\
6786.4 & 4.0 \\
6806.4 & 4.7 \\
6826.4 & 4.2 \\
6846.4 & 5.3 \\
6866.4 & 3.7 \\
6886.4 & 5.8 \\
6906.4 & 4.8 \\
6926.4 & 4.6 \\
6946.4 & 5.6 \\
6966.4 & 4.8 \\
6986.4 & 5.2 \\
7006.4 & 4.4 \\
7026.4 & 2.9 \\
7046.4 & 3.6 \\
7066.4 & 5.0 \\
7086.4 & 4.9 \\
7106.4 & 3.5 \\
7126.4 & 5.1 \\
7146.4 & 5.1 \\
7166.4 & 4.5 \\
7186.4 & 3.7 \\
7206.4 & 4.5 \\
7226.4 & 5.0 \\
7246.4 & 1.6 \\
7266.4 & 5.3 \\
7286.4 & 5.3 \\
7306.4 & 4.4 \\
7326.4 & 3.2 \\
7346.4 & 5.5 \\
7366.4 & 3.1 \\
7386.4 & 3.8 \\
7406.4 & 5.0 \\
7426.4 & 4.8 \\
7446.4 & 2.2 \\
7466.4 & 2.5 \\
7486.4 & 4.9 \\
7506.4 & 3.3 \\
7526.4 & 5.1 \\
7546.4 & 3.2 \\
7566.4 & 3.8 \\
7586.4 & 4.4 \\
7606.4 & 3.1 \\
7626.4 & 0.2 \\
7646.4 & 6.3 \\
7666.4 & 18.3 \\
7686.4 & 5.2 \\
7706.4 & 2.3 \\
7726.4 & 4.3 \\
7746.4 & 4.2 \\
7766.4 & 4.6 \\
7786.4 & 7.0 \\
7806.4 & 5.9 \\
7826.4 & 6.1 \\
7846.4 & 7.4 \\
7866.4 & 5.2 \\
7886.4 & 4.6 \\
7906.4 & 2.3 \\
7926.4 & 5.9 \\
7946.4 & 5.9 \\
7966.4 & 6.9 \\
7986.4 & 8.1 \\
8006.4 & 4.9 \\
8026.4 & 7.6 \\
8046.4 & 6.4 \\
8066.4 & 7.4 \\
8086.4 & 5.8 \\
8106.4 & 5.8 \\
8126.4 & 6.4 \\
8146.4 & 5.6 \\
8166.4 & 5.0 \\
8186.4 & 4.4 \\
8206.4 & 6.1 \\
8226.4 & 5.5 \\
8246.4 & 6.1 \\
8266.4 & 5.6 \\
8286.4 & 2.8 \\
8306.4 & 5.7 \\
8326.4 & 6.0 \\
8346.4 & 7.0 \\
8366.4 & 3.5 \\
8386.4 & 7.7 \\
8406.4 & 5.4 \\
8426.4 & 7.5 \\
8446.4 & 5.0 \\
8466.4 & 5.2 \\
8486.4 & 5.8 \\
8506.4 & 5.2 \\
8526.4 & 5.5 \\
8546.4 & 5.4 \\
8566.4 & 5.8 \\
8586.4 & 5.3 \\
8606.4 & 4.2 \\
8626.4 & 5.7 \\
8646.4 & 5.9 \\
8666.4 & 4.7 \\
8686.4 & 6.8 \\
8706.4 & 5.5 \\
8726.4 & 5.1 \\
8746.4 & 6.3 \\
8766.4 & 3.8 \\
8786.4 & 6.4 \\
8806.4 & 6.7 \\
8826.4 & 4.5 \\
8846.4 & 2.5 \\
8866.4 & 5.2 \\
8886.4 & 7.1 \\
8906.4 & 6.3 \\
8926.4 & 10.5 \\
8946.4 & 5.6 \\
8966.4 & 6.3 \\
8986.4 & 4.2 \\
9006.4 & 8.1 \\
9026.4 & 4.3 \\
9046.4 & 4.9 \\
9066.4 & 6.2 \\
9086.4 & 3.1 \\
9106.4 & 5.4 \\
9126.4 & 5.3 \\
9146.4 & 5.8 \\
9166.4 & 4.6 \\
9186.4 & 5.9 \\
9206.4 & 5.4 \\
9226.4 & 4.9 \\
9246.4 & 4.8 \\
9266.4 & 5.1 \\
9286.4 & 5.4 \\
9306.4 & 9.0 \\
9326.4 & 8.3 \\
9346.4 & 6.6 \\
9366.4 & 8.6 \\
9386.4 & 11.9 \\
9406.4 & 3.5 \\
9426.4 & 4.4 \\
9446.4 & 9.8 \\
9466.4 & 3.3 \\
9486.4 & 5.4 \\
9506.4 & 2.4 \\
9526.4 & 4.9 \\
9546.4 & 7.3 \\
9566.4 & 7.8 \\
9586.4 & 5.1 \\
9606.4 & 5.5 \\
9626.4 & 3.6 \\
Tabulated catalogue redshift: 1.06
